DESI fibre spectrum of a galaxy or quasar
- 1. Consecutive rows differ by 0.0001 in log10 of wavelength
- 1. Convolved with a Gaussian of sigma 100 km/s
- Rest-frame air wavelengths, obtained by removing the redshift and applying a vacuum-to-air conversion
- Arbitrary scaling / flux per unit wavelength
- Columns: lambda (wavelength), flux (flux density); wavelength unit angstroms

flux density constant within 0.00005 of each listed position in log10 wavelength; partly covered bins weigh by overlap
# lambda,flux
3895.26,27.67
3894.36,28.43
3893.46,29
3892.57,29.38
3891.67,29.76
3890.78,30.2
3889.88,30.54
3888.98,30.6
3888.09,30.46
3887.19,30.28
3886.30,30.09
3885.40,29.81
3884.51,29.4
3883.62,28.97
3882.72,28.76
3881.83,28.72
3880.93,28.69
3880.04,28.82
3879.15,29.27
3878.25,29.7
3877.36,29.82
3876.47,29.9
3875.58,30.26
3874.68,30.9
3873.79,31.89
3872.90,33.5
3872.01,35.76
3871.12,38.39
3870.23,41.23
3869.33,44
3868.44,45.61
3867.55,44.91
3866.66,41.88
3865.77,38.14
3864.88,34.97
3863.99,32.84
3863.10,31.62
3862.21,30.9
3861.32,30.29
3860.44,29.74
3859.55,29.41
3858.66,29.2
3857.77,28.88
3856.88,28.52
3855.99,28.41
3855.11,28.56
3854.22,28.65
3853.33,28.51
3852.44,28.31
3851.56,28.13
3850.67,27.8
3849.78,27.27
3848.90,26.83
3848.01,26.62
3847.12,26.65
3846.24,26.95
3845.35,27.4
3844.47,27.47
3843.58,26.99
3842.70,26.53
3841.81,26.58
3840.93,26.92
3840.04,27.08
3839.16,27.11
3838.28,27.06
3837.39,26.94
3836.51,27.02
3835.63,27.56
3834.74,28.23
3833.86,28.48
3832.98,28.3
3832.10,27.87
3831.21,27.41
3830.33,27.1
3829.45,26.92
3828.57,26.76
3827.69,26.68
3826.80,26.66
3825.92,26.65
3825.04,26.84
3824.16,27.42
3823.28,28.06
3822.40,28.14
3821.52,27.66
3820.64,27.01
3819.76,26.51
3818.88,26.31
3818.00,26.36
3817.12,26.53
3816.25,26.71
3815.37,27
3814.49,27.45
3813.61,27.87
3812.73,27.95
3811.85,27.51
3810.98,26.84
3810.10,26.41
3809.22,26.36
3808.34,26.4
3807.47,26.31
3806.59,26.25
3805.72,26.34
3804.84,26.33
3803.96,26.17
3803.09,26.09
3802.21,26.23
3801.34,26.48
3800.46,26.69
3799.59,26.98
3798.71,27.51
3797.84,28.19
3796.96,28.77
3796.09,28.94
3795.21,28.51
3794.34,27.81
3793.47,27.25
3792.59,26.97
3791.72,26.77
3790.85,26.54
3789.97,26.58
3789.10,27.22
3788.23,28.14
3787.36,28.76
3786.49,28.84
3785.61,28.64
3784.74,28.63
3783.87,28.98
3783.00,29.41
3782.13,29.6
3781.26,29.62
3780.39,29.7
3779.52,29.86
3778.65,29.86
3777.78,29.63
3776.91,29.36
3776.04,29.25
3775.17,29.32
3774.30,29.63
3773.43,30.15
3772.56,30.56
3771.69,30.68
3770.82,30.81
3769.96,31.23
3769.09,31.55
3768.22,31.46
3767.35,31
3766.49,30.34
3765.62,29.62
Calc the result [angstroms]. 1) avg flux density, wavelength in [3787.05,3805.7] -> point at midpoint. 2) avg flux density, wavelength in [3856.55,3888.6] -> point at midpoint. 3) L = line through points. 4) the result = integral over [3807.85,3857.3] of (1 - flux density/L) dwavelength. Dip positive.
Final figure 4.16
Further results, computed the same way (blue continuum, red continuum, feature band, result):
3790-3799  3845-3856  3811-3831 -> 0.4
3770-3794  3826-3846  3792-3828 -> 1.3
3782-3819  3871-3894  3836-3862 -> 1.2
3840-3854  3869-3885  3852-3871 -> -2.5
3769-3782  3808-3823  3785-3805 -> 0.8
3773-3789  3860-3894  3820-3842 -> 2.6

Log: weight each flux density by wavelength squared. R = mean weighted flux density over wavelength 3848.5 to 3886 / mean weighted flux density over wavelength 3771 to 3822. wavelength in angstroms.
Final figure 1.19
